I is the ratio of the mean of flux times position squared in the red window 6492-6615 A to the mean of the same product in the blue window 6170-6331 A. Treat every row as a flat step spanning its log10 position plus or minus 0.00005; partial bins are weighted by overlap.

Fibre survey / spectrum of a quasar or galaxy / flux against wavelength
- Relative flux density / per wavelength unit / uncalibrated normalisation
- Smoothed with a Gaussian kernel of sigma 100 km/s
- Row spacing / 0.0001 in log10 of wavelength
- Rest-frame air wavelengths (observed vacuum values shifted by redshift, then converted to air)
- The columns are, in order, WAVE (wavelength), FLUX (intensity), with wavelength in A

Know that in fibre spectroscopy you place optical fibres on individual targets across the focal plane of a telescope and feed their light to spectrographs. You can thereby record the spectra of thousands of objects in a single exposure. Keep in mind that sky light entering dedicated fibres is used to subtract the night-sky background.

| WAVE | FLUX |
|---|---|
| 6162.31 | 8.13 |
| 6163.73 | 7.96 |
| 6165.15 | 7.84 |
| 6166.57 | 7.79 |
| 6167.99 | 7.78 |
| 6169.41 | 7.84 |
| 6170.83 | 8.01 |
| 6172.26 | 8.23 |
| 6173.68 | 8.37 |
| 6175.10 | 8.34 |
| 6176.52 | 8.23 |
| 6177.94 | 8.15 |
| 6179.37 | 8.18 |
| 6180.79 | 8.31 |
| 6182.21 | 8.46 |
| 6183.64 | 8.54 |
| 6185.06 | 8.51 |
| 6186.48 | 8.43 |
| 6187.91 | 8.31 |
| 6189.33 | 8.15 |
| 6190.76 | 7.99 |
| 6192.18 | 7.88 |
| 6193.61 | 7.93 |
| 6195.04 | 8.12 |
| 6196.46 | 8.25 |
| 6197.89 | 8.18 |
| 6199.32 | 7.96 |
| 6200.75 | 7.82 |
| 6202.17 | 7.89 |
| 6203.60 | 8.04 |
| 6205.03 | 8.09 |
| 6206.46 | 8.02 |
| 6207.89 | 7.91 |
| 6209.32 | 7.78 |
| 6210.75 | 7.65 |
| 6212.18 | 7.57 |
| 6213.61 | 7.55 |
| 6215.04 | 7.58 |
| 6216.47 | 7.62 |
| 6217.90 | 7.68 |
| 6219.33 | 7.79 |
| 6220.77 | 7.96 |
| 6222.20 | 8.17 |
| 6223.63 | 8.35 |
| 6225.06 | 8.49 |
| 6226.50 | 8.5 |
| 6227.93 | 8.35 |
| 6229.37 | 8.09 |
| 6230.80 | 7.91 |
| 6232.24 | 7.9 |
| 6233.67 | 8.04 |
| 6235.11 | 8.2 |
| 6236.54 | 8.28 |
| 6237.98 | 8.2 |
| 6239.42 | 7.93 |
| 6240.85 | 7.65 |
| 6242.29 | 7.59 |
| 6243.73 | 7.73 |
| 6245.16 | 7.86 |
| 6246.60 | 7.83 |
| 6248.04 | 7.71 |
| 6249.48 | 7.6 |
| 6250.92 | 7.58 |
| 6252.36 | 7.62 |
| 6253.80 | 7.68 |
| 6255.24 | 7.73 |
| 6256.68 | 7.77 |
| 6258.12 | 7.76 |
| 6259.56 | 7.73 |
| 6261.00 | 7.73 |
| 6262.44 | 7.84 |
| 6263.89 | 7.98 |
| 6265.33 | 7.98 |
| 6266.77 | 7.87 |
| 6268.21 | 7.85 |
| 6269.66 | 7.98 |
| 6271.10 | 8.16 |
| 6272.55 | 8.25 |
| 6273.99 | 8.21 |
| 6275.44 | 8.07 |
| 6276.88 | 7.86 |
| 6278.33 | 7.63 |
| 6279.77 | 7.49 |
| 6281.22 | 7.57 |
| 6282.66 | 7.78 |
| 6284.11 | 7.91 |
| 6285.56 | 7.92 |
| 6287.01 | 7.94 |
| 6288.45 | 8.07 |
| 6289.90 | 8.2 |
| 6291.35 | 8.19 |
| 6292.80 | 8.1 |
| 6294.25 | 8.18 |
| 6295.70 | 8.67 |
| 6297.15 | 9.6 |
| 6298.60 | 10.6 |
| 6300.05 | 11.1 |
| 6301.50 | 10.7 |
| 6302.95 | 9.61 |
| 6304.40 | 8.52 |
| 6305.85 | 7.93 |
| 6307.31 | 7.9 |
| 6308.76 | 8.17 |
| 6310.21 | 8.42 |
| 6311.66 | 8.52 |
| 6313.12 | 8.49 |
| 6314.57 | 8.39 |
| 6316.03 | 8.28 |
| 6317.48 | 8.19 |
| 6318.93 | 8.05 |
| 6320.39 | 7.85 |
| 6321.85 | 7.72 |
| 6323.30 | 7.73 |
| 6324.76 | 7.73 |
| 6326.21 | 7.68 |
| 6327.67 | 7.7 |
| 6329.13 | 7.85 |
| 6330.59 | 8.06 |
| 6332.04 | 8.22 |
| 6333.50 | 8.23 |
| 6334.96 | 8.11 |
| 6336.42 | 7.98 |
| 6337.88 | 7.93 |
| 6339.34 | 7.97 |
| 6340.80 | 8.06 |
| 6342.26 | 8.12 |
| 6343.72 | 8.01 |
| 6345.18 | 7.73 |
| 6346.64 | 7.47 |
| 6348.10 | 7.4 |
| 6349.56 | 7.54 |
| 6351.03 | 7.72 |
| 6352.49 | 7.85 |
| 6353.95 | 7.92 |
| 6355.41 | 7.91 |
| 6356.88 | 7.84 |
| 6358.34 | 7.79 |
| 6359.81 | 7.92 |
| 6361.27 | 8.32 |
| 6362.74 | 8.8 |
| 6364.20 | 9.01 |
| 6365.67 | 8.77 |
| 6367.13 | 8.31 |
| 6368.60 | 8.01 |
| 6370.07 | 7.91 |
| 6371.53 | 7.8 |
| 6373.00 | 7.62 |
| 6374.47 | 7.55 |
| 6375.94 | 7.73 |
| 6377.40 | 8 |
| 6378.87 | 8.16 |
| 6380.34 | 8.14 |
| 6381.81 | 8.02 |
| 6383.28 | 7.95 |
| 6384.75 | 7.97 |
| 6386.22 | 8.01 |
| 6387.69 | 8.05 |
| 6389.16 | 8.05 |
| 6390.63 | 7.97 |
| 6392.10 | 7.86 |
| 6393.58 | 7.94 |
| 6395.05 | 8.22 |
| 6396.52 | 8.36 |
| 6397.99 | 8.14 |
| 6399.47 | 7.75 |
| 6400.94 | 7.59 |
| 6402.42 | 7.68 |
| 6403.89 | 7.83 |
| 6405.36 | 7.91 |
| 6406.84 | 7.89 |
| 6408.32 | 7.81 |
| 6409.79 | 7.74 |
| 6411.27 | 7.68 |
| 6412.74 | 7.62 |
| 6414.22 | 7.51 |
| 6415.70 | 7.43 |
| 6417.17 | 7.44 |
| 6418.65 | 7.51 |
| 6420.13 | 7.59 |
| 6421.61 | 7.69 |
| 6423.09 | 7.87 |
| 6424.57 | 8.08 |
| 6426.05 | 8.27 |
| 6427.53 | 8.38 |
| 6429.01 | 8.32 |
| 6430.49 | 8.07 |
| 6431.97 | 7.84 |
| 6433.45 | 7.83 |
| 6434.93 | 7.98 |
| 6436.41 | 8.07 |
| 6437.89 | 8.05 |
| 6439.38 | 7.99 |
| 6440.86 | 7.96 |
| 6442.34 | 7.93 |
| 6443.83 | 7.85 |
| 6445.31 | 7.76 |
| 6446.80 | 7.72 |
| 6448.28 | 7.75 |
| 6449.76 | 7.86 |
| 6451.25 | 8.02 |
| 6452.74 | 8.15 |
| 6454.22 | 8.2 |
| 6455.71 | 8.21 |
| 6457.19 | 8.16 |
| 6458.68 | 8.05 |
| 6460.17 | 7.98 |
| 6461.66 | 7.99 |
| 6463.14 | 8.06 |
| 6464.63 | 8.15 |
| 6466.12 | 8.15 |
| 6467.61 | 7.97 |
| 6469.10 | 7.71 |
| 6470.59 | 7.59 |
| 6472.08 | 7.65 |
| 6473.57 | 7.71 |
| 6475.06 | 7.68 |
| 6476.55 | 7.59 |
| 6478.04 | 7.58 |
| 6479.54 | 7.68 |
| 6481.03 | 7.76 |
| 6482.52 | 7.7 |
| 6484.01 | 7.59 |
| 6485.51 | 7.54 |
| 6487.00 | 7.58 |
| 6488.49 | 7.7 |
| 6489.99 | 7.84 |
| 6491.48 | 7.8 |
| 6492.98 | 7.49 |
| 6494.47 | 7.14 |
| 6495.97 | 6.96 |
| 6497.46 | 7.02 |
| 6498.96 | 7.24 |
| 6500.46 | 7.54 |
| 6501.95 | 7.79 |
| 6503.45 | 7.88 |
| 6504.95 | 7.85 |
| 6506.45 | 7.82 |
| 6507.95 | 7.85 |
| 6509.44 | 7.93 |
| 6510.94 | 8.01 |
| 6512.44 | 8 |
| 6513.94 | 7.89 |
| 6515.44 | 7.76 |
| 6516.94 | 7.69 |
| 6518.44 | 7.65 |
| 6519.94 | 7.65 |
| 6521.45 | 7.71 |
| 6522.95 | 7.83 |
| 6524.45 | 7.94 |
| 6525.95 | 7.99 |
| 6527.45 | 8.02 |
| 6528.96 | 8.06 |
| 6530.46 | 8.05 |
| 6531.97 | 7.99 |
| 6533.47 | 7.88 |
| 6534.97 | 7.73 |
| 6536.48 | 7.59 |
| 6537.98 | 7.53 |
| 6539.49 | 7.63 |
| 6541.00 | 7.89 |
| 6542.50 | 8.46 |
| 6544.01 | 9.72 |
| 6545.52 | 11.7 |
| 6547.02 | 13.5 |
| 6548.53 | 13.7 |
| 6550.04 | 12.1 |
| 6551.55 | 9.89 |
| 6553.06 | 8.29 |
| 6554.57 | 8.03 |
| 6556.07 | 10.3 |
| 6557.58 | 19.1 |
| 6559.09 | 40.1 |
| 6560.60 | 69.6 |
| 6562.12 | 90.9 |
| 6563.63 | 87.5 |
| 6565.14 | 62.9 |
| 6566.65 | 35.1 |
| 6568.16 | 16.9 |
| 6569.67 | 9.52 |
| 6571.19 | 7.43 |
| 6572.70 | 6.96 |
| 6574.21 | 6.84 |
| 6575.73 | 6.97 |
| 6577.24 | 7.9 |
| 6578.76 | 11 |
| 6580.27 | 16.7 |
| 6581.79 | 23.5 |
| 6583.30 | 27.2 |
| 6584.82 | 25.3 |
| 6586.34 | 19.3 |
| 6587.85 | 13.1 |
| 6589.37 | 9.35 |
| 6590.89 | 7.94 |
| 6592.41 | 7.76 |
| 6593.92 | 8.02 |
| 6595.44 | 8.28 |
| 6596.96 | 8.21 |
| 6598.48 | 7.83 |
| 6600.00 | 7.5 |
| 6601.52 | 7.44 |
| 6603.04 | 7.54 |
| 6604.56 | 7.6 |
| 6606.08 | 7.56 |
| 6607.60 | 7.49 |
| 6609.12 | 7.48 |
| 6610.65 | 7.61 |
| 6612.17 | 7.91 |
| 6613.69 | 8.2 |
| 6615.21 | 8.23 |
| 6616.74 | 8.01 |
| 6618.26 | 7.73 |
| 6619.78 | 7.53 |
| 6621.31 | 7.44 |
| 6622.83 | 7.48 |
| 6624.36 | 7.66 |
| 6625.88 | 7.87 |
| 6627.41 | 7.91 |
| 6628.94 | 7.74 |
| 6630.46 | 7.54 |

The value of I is 1.84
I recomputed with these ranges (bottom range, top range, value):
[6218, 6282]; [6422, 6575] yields 1.60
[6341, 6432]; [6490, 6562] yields 1.49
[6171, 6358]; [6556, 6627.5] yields 2.34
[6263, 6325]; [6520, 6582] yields 2.32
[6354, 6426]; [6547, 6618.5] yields 2.34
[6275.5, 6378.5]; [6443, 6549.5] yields 1.04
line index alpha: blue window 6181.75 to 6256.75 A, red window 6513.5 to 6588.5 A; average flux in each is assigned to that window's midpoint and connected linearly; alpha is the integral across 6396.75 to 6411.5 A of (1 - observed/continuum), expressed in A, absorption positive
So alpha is 6.0 A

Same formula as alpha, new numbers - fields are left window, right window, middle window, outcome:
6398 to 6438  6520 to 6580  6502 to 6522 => 9.5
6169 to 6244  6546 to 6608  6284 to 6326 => 9.4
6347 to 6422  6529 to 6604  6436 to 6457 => 5.9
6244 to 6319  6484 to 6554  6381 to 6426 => 2.2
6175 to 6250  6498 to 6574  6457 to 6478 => 9.1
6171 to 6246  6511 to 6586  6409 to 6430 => 8.9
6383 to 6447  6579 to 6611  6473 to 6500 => 5.3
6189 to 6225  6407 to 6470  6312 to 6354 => -0.1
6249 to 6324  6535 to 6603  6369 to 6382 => 4.0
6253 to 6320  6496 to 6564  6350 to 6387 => 7.7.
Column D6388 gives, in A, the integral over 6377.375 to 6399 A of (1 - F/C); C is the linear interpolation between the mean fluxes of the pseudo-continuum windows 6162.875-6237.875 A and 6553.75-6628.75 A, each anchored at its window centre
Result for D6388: 7.4 A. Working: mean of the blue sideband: 8.06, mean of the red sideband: 16.7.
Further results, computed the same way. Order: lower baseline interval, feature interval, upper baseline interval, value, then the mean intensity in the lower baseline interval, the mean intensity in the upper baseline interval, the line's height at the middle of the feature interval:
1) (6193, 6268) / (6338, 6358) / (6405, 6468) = 0.25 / 7.9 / 7.92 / 7.91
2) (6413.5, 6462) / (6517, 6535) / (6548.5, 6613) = 8.16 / 7.92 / 18.4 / 14.4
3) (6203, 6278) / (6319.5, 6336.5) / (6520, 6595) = 4.20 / 7.91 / 17.3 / 10.5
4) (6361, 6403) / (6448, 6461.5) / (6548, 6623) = 3.84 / 8.06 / 17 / 11.2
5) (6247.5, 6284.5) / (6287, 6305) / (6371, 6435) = -2.87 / 7.82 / 7.88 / 7.83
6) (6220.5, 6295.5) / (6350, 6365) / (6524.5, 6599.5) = 3.96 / 7.95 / 17.3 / 11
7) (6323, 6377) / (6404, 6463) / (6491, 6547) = 0.50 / 7.96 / 7.99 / 7.97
